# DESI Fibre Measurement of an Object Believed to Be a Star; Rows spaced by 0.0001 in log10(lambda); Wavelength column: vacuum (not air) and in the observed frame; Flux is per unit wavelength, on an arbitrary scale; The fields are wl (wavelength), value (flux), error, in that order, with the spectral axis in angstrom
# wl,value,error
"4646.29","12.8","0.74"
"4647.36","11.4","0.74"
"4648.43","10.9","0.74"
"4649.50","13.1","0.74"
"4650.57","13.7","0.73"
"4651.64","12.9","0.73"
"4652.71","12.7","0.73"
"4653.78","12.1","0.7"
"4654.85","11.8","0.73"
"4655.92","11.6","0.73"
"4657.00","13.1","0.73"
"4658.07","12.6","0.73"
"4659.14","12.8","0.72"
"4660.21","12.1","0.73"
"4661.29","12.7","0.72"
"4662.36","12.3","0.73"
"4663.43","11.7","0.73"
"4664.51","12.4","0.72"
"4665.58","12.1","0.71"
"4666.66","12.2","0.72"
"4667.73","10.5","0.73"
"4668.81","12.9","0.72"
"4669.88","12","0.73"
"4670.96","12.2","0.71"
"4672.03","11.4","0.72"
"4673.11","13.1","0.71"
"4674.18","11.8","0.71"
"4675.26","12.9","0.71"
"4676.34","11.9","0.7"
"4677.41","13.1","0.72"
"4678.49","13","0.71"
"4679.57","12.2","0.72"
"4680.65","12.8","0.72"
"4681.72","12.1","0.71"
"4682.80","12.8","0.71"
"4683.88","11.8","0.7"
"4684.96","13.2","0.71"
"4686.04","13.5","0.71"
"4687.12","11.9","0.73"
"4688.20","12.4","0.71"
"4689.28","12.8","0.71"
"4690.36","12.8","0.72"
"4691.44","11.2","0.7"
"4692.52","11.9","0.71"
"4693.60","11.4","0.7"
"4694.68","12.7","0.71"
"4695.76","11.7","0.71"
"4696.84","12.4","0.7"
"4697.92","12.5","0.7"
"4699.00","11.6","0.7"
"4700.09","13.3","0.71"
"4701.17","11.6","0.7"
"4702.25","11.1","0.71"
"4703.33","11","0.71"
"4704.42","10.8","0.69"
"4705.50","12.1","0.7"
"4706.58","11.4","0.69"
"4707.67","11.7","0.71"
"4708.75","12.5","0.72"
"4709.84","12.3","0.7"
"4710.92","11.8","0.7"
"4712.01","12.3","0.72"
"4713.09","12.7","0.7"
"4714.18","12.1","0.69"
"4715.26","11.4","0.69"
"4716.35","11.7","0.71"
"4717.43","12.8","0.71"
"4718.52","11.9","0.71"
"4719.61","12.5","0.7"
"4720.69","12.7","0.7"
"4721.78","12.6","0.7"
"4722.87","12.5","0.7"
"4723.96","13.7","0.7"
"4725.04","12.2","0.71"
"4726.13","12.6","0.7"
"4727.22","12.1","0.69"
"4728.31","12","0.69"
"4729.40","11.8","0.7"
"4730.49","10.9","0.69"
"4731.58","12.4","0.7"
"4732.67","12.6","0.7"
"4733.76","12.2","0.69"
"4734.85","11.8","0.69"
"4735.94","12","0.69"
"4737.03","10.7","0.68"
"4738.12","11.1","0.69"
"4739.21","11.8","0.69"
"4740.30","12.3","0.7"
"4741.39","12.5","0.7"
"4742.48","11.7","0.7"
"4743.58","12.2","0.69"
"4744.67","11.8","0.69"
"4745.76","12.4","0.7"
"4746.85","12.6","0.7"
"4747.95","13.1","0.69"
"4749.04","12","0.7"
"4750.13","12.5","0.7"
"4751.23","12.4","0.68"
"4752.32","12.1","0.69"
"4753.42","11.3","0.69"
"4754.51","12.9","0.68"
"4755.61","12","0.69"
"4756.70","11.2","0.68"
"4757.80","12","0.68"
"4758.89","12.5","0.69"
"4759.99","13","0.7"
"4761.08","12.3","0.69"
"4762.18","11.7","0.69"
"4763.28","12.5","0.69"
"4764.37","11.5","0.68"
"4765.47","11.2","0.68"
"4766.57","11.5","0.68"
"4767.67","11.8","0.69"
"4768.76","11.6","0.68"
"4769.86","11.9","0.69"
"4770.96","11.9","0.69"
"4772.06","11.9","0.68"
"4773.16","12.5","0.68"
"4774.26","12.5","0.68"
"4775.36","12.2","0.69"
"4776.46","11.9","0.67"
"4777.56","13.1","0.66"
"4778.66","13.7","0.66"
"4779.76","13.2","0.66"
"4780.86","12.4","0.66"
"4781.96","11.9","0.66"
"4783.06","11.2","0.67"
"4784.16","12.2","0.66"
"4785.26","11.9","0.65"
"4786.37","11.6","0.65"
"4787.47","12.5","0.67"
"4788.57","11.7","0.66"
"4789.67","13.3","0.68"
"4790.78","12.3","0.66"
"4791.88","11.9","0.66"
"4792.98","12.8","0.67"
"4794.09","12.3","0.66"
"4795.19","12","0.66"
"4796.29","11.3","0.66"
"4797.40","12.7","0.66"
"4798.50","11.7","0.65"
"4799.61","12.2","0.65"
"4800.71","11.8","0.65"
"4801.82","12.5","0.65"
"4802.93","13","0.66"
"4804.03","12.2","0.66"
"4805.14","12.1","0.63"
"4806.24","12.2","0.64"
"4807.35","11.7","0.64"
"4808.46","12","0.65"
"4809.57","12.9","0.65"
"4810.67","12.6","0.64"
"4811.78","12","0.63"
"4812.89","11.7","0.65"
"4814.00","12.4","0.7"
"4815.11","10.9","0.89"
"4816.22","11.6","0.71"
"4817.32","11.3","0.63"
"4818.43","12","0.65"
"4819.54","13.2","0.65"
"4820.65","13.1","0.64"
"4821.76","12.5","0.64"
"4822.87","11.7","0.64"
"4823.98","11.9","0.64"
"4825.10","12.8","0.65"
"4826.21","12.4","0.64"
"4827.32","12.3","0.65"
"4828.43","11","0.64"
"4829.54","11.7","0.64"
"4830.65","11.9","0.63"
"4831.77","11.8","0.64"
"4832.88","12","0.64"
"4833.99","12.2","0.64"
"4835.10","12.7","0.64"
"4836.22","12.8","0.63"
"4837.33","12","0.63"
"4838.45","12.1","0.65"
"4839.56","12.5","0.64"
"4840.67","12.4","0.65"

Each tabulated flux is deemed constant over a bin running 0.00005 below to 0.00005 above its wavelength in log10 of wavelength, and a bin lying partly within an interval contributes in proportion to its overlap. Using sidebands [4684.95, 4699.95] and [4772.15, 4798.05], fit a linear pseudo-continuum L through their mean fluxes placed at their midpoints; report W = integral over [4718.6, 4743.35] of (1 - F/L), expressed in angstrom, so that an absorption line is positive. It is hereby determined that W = 0.3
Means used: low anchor 12.3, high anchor 12.3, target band 12.1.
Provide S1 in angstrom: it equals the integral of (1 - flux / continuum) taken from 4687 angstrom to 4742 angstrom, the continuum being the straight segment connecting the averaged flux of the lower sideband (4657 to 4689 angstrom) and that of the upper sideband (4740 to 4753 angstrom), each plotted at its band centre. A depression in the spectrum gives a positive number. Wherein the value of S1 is 1.20 angstrom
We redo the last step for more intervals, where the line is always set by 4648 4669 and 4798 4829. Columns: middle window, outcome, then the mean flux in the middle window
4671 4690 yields -0.3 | 12.5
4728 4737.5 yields 0.3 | 11.8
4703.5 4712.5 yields 0.3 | 11.8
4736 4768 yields 0.5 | 12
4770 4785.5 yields -0.2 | 12.3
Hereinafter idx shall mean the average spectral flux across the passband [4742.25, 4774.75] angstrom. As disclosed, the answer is 12.1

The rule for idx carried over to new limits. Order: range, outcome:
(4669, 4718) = 12.2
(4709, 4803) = 12.2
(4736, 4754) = 12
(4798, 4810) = 12.2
